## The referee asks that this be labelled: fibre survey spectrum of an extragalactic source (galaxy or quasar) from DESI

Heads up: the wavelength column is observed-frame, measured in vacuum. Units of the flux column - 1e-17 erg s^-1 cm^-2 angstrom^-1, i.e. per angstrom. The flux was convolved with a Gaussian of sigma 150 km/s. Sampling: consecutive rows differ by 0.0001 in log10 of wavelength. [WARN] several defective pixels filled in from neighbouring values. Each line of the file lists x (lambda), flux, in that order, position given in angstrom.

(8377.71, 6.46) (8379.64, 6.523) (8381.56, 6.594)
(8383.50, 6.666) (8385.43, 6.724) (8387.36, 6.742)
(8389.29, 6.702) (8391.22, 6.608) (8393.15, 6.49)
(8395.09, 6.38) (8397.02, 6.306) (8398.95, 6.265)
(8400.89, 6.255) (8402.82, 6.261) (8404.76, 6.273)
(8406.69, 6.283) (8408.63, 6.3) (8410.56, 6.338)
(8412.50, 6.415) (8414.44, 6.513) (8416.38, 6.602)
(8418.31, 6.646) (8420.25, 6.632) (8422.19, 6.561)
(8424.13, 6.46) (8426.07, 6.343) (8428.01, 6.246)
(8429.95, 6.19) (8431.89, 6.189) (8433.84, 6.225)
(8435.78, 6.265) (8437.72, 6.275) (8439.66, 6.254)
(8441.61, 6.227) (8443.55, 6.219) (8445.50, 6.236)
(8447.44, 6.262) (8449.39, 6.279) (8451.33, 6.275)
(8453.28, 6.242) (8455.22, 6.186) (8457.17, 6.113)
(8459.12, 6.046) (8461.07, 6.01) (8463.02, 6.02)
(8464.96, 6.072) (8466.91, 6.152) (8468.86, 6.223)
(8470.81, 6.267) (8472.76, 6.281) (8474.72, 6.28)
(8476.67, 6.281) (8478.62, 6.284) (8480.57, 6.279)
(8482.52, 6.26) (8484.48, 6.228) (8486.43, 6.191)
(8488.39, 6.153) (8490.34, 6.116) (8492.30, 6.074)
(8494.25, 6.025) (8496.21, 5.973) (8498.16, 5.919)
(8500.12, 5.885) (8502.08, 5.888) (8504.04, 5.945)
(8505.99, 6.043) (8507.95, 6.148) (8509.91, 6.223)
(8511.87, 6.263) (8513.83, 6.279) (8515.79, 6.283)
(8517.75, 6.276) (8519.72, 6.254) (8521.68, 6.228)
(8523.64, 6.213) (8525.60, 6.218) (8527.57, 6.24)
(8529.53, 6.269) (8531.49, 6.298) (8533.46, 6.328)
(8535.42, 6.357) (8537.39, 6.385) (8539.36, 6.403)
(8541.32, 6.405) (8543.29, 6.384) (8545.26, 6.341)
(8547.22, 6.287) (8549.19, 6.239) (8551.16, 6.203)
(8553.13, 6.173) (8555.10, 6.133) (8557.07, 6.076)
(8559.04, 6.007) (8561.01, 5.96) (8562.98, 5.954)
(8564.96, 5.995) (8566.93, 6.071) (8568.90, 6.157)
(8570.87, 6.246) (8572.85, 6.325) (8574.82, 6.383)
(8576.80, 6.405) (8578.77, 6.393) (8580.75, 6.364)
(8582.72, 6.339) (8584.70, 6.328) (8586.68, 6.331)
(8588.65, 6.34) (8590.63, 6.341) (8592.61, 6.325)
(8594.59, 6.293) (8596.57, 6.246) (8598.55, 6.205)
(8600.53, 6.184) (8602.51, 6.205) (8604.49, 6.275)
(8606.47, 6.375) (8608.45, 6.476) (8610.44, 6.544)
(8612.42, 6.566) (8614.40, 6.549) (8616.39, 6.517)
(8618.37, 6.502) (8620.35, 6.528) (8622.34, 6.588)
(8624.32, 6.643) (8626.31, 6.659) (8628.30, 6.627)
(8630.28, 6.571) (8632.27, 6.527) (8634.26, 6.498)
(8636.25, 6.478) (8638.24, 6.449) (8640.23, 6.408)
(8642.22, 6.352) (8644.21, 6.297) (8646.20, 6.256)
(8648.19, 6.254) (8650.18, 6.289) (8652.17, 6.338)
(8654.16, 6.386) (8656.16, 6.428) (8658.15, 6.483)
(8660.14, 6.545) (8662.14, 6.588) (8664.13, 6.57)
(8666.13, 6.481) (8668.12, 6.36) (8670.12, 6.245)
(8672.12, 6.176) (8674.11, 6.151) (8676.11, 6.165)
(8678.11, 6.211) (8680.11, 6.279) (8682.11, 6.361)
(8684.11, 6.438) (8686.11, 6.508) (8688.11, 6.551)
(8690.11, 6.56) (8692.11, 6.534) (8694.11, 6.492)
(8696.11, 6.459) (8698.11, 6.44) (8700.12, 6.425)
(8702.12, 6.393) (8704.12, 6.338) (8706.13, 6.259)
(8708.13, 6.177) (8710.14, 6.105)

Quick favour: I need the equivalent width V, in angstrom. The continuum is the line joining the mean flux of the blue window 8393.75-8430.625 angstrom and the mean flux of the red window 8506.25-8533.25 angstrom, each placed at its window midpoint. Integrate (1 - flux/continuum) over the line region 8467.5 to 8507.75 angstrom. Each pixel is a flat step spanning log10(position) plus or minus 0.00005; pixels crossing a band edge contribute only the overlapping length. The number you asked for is 0.99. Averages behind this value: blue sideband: 6.39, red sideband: 6.24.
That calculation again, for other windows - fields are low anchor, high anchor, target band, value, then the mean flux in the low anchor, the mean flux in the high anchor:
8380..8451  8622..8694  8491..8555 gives 2.1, 6.4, 6.42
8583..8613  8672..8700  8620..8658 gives -0.6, 6.33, 6.39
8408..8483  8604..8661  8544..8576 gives 1.2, 6.28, 6.46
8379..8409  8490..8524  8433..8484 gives 0.4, 6.46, 6.11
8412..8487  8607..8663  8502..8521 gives 0.5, 6.27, 6.48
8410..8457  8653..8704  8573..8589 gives 0.0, 6.33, 6.41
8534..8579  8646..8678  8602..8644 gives -1.2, 6.23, 6.36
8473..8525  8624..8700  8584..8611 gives 0.0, 6.16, 6.42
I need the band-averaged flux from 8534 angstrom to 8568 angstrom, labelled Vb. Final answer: 6.2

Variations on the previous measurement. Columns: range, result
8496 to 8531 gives 6.15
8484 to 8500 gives 6.07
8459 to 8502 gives 6.13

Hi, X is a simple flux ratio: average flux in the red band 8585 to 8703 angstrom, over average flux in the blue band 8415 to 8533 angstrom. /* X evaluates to 1.0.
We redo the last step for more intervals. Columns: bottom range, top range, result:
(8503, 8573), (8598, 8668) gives 1.04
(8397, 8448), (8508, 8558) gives 0.99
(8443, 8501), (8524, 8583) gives 1.01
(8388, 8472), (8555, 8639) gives 1.01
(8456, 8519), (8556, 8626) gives 1.03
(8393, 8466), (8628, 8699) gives 1.02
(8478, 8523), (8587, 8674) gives 1.04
